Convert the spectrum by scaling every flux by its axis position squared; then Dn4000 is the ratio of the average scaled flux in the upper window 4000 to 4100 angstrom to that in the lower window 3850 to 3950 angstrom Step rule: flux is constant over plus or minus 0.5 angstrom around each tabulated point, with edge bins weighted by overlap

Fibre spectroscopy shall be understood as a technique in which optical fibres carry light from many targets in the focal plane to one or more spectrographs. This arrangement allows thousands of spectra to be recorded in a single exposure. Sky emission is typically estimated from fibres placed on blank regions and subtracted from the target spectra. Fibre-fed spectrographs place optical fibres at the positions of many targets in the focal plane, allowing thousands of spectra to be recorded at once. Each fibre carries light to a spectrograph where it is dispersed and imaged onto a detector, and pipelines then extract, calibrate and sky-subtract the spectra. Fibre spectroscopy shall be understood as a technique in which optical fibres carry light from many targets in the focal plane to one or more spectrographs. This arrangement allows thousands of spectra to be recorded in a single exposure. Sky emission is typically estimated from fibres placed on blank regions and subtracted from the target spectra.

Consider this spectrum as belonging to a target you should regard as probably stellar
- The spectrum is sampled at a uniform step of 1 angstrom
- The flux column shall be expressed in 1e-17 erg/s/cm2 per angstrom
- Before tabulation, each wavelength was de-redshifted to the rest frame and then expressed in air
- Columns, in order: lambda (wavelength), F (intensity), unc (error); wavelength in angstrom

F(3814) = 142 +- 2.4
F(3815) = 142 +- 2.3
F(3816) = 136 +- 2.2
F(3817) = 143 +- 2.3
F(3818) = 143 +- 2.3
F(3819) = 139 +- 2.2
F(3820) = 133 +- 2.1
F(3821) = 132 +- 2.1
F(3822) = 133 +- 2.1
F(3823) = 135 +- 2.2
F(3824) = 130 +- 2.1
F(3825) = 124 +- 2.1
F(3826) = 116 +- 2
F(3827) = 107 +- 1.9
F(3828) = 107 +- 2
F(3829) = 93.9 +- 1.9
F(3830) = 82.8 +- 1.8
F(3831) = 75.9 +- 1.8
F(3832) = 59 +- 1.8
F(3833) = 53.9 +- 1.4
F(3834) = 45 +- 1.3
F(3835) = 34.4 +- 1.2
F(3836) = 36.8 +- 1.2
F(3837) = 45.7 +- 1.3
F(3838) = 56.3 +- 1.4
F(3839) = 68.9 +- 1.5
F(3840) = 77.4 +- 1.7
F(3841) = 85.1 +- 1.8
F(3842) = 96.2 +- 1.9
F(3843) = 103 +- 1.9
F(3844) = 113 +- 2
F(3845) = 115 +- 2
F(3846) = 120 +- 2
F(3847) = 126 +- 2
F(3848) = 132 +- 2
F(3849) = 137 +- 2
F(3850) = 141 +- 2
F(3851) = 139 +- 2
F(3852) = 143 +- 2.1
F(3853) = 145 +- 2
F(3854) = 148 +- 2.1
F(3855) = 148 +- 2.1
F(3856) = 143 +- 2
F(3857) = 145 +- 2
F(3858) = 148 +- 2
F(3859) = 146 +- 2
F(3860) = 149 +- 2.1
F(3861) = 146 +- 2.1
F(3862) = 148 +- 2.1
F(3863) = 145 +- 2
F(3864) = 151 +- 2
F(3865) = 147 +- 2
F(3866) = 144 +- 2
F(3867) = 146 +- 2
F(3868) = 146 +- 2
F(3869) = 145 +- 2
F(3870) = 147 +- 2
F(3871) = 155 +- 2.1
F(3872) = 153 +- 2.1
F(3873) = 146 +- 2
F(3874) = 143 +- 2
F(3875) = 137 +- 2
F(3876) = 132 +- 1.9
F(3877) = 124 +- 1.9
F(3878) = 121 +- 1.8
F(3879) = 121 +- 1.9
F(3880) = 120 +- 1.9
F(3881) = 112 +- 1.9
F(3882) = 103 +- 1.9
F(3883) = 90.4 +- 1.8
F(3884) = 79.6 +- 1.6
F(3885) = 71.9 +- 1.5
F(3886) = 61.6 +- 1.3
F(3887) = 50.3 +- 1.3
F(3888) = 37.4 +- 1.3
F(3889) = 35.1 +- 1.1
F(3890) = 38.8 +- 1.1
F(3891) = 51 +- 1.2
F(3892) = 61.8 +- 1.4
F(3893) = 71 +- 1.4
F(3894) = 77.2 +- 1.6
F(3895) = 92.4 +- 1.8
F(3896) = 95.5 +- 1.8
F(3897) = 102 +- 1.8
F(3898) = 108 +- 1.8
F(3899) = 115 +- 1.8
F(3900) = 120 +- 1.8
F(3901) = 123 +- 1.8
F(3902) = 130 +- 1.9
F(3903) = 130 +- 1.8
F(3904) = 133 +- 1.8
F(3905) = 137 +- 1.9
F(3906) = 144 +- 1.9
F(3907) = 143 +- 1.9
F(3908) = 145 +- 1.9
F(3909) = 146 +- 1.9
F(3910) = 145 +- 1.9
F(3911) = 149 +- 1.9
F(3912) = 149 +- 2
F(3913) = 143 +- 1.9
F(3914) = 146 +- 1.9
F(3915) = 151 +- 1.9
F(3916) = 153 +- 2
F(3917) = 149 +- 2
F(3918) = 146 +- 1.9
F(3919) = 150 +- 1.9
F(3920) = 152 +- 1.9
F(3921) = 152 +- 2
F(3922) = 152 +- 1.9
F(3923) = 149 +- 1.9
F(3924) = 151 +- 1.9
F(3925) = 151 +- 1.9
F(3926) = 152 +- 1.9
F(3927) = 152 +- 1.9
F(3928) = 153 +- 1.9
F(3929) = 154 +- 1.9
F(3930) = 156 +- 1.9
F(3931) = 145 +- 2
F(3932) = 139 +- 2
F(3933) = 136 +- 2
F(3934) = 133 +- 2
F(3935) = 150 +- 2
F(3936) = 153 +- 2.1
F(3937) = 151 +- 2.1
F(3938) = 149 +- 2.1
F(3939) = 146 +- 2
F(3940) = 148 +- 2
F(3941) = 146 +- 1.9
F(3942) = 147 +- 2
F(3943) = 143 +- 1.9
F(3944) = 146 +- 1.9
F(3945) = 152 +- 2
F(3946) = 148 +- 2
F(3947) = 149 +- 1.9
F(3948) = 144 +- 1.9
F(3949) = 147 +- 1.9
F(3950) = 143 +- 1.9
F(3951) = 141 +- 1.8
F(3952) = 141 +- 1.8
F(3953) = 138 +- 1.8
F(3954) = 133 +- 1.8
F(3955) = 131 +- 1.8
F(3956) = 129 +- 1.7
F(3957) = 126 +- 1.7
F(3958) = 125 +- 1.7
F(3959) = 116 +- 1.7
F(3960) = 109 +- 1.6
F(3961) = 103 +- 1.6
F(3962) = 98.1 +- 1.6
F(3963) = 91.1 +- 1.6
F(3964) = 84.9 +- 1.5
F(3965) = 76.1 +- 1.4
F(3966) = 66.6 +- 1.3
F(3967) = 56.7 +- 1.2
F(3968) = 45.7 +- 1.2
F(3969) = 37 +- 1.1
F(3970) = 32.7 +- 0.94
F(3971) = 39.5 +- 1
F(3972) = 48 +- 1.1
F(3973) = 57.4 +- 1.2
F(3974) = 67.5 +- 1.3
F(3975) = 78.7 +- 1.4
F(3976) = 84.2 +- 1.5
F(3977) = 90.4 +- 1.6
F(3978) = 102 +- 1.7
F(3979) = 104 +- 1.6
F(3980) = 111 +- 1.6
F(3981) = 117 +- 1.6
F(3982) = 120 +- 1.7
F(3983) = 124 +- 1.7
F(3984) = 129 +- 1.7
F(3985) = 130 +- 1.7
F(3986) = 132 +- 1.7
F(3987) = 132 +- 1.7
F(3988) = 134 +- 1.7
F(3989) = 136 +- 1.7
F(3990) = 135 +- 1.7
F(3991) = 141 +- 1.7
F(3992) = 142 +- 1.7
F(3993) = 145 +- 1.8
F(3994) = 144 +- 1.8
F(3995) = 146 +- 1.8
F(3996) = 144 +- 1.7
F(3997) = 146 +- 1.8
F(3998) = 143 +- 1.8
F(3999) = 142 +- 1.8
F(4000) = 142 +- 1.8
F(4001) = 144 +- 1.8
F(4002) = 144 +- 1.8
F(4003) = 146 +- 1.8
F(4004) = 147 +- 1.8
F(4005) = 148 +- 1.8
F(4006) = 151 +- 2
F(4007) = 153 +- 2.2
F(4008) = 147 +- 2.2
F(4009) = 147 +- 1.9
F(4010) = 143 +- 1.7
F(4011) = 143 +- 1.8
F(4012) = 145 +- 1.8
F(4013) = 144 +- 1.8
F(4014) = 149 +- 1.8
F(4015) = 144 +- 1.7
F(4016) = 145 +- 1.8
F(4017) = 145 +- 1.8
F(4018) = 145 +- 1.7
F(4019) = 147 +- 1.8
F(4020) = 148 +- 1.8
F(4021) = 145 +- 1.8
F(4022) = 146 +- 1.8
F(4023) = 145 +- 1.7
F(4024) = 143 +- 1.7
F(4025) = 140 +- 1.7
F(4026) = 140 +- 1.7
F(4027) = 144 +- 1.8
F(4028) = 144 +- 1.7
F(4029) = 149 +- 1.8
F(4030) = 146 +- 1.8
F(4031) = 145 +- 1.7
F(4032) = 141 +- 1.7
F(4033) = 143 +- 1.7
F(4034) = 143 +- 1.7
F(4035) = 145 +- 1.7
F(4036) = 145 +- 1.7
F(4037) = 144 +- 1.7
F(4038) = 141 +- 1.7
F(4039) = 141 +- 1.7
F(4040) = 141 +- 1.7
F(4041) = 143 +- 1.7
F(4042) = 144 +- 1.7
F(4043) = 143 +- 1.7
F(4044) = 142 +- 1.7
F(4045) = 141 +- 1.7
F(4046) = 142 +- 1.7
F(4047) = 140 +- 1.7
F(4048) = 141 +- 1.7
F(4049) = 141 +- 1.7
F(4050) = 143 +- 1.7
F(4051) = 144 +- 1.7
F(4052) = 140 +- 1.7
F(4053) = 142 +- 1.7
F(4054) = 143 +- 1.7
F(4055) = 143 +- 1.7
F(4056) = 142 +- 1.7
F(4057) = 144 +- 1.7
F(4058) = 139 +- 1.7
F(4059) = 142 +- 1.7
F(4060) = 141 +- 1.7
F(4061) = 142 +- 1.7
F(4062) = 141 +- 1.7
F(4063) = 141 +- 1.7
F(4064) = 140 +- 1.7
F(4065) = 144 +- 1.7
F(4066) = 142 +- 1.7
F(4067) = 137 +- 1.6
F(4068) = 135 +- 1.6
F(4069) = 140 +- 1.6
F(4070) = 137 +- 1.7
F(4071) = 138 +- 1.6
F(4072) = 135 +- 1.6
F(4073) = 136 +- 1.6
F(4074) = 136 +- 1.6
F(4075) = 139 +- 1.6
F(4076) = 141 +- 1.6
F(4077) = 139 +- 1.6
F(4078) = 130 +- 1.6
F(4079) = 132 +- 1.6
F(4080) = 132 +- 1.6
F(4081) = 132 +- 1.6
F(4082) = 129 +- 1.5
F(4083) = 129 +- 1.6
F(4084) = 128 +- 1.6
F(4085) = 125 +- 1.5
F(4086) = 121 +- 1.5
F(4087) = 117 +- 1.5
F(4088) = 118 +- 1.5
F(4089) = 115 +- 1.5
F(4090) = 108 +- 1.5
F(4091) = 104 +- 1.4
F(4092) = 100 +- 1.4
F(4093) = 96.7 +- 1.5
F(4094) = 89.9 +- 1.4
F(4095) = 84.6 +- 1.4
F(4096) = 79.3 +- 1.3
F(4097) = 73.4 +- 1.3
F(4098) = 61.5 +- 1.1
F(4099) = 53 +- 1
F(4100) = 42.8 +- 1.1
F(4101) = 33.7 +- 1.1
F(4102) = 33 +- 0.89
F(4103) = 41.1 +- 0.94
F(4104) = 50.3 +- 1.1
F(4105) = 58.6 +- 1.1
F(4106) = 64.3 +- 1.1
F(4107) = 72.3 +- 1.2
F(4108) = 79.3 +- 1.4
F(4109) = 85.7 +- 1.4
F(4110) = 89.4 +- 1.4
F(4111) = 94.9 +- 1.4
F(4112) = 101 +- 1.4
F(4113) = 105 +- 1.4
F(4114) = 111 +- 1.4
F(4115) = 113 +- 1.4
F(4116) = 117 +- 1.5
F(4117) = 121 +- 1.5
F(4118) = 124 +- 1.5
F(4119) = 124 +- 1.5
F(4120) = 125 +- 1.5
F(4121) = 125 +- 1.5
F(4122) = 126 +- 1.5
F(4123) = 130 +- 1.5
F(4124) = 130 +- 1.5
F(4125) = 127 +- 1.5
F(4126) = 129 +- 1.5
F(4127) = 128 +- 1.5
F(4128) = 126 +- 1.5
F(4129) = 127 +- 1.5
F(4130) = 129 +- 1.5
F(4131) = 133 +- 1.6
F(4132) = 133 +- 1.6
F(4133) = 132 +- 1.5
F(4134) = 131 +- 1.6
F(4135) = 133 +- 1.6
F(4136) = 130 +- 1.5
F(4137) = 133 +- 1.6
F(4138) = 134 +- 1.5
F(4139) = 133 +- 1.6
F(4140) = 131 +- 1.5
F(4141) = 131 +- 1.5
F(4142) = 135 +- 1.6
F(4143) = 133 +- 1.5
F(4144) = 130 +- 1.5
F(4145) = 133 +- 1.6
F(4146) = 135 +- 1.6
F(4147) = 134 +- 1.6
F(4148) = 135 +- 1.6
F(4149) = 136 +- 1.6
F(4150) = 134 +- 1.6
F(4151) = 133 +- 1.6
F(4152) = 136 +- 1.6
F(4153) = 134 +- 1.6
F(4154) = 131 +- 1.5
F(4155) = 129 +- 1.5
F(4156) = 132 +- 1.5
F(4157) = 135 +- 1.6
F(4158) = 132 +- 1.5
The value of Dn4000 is 1.1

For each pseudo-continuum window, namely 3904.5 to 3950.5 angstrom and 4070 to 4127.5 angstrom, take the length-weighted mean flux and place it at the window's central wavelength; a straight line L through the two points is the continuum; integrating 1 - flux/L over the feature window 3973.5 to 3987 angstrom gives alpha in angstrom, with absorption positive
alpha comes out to 2.7 angstrom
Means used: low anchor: 148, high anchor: 106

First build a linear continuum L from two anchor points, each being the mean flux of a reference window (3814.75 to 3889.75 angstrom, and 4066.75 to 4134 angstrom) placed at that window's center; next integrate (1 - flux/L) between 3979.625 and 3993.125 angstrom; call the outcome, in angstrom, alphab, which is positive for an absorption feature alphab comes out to -2.2 angstrom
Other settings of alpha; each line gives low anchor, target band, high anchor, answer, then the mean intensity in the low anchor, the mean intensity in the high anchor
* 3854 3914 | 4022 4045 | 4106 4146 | -4.3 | 121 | 121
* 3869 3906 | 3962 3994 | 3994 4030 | 9.0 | 105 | 145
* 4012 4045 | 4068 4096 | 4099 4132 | -1.4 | 144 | 99.7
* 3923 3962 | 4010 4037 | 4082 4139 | -4.6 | 141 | 105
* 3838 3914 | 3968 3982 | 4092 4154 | 4.9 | 119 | 109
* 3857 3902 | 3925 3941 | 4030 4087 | -3.6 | 113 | 139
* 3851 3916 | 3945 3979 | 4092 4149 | 5.0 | 123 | 107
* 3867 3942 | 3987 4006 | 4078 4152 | -3.6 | 127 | 111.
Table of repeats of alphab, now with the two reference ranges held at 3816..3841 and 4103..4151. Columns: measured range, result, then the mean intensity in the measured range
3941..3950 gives -3.7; 147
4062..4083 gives -4.2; 137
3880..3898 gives 4.5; 74.7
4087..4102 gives 4.3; 82.3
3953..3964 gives -1.1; 116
